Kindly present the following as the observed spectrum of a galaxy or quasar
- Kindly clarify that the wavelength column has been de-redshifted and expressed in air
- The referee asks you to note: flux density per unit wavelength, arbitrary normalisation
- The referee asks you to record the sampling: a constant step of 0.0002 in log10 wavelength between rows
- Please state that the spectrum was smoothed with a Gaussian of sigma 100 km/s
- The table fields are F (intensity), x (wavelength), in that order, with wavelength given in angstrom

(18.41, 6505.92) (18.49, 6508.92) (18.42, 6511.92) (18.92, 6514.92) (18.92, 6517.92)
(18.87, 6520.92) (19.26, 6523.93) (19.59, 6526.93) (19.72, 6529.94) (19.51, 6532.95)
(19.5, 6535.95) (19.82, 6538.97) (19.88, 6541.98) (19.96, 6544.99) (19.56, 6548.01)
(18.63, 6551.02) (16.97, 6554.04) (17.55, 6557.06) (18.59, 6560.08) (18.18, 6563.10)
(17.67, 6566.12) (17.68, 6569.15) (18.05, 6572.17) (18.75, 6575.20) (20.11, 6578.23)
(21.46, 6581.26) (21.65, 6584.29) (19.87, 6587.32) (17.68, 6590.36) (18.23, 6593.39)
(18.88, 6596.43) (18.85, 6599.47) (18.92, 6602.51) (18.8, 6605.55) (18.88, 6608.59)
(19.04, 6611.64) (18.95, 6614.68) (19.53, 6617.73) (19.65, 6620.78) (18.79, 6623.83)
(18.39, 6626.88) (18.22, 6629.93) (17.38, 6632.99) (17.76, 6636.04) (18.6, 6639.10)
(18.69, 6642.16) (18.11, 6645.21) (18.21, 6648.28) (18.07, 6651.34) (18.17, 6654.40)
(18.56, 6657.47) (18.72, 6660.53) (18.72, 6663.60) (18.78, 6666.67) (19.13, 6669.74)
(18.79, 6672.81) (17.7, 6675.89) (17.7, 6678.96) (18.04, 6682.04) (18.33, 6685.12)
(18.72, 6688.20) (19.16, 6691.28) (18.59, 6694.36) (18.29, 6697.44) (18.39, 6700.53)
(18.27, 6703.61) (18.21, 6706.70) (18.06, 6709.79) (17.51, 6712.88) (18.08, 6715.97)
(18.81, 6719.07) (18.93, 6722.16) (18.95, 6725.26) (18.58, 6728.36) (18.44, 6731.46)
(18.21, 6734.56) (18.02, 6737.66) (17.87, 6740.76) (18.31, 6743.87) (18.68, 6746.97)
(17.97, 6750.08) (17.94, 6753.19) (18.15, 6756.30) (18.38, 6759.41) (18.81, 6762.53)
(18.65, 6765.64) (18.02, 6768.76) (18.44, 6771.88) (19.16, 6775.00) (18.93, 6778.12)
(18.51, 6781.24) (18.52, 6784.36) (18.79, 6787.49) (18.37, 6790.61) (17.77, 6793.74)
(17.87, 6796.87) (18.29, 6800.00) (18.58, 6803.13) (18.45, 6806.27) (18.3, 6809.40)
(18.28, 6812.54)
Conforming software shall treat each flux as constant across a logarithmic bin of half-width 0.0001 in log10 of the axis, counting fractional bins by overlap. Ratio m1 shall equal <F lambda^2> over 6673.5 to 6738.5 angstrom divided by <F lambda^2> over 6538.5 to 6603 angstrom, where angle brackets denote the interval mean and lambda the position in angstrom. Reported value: 1.01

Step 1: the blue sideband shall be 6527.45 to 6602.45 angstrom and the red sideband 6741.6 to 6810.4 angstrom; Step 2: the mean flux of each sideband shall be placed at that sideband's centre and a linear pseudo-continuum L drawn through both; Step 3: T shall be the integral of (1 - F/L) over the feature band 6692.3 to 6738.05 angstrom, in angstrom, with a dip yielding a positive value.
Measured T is 0.5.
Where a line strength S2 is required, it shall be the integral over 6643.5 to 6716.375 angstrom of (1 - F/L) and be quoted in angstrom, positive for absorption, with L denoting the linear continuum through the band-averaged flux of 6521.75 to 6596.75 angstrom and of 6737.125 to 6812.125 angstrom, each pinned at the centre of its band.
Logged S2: 1.3 angstrom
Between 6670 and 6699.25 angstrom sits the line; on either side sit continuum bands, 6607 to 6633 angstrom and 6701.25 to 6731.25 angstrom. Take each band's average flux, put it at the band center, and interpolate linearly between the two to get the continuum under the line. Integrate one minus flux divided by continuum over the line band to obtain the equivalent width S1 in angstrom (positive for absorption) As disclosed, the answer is 0.2 angstrom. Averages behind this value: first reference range 18.8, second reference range 18.4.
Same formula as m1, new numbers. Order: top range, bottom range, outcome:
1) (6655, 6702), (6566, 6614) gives 1.00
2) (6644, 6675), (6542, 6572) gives 1.04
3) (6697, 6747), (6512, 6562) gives 1.02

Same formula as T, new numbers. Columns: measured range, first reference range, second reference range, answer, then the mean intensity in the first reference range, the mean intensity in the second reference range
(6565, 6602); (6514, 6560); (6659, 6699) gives -0.4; 19.1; 18.5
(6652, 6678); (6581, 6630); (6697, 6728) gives 0.2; 19.1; 18.4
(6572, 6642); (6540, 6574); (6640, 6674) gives -1.8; 18.5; 18.5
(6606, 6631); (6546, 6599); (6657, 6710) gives -0.4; 18.8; 18.5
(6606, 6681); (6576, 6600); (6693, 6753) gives 2.1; 19.6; 18.3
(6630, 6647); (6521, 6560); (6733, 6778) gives 0.6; 19.1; 18.3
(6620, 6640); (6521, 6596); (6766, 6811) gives 0.6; 19.1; 18.4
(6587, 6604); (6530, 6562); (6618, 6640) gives 0.0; 19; 18.5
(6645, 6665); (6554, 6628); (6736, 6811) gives 0.3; 18.9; 18.4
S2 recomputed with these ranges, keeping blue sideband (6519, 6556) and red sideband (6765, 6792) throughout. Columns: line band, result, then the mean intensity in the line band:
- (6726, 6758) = 0.8 angstrom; 18.2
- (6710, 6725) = 0.3 angstrom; 18.4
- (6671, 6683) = 0.5 angstrom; 18.1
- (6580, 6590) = -0.8 angstrom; 20.6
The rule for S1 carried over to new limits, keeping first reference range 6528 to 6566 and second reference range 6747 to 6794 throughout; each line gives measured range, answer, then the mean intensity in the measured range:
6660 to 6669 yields 0.0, 18.8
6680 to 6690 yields 0.2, 18.3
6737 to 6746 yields 0.2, 18.1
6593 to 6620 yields -0.2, 18.9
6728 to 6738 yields 0.1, 18.3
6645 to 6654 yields 0.3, 18.1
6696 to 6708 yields 0.2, 18.3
